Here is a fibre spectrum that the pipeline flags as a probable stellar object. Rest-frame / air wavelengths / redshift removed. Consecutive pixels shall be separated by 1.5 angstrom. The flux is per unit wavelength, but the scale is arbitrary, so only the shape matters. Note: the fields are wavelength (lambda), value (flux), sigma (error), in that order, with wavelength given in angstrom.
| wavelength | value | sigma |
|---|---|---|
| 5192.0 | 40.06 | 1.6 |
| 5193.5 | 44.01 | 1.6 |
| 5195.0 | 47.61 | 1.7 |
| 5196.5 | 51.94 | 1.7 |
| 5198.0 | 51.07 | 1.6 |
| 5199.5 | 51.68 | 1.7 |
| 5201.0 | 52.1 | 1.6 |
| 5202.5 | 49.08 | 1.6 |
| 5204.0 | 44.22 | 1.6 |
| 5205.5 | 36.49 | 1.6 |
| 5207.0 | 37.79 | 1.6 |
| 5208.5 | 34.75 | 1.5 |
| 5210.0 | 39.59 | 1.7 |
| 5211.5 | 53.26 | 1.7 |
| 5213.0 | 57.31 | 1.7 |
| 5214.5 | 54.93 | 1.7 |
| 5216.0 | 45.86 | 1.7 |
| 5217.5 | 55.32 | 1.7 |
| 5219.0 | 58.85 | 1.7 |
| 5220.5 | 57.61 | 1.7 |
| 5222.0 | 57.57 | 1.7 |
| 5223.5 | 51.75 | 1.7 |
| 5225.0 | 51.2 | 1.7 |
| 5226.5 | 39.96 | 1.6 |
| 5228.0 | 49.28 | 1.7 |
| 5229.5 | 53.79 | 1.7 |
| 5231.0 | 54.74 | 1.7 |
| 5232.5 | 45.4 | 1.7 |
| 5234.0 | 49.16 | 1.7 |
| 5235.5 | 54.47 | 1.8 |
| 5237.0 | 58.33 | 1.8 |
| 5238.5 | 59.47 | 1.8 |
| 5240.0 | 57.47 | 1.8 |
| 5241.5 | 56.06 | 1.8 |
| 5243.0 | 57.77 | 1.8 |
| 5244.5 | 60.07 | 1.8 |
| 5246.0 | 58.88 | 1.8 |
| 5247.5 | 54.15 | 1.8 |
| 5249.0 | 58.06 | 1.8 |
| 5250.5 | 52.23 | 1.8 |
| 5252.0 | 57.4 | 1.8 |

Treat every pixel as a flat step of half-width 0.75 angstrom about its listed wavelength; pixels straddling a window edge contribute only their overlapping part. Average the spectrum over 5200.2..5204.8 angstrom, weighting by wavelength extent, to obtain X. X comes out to 48.4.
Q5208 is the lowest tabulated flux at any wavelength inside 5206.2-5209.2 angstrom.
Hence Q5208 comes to 34.75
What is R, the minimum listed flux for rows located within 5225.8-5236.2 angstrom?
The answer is 39.96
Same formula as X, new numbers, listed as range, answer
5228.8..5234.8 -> 50.8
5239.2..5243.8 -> 57.2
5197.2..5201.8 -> 51.6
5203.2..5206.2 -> 40.6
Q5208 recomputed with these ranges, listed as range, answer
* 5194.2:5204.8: 44.22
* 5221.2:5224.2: 51.75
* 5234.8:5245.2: 54.47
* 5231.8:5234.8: 45.4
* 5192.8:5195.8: 44.01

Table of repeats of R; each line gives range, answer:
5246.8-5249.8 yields 54.15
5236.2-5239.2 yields 58.33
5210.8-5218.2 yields 45.86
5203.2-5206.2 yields 36.49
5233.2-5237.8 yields 49.16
